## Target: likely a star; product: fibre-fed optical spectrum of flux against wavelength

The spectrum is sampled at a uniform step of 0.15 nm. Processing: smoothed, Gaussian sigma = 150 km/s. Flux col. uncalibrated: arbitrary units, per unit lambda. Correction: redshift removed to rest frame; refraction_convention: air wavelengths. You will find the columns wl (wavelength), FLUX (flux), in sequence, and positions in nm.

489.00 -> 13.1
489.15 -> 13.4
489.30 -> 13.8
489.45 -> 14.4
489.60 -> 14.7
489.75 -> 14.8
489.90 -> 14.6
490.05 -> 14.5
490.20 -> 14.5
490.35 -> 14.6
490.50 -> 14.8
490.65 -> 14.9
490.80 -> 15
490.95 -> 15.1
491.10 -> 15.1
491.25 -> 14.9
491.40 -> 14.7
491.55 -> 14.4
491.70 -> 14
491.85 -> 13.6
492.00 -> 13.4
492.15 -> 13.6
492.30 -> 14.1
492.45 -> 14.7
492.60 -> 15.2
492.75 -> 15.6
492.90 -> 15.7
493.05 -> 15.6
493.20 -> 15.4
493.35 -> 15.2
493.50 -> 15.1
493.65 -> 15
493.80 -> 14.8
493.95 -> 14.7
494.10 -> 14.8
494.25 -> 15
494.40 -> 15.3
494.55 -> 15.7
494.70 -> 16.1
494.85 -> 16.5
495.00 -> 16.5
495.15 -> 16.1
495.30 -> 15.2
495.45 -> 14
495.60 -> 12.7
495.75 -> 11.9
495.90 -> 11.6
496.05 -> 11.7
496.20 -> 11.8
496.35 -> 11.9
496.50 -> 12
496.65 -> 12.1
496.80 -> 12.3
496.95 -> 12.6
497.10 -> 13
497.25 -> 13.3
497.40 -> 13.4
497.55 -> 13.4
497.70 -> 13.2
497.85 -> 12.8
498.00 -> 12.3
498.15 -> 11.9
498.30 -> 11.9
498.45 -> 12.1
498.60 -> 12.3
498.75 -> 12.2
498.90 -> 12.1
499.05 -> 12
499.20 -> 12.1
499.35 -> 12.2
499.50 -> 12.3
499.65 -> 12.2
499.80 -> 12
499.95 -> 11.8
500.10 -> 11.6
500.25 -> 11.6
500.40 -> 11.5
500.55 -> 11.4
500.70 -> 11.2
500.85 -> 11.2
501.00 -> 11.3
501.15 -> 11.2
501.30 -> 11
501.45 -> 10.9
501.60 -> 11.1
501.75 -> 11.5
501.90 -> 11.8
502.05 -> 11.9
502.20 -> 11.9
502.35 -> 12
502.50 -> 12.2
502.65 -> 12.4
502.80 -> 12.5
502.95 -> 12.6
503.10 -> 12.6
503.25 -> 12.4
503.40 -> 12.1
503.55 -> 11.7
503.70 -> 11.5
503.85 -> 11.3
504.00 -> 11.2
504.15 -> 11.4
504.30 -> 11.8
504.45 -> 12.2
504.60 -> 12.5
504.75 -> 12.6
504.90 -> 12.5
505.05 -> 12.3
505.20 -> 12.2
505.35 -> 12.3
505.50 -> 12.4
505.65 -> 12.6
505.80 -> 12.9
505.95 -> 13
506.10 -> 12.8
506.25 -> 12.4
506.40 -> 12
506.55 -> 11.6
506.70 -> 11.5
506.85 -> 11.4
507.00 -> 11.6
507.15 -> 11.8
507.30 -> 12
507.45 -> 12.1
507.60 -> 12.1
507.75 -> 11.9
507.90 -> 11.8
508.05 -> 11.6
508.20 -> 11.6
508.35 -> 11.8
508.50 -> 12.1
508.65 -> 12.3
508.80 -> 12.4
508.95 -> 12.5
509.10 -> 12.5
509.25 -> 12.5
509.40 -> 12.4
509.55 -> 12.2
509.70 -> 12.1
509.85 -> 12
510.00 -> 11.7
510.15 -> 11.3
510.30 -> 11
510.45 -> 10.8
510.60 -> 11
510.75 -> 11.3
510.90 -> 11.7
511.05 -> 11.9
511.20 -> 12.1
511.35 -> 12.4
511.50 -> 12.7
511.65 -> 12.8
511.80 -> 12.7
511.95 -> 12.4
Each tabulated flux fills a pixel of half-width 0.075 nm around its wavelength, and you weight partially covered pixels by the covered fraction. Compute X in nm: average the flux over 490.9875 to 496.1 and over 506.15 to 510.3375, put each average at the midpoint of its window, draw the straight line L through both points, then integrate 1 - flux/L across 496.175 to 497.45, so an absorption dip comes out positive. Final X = 0.14 nm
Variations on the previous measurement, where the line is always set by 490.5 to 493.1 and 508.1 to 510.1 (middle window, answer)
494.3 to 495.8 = -0.09 nm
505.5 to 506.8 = 0.03 nm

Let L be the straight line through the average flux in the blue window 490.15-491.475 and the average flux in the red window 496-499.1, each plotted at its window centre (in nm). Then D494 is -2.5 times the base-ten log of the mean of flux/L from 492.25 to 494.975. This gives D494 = -0.11 mag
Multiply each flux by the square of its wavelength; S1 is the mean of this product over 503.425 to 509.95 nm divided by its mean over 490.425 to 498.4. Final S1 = 0.9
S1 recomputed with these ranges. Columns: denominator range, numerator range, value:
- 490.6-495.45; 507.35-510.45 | 0.85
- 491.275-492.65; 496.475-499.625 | 0.90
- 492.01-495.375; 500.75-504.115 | 0.80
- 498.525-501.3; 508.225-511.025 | 1.05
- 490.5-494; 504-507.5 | 0.87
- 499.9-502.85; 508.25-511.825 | 1.07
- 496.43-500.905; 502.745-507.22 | 1.02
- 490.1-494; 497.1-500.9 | 0.85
